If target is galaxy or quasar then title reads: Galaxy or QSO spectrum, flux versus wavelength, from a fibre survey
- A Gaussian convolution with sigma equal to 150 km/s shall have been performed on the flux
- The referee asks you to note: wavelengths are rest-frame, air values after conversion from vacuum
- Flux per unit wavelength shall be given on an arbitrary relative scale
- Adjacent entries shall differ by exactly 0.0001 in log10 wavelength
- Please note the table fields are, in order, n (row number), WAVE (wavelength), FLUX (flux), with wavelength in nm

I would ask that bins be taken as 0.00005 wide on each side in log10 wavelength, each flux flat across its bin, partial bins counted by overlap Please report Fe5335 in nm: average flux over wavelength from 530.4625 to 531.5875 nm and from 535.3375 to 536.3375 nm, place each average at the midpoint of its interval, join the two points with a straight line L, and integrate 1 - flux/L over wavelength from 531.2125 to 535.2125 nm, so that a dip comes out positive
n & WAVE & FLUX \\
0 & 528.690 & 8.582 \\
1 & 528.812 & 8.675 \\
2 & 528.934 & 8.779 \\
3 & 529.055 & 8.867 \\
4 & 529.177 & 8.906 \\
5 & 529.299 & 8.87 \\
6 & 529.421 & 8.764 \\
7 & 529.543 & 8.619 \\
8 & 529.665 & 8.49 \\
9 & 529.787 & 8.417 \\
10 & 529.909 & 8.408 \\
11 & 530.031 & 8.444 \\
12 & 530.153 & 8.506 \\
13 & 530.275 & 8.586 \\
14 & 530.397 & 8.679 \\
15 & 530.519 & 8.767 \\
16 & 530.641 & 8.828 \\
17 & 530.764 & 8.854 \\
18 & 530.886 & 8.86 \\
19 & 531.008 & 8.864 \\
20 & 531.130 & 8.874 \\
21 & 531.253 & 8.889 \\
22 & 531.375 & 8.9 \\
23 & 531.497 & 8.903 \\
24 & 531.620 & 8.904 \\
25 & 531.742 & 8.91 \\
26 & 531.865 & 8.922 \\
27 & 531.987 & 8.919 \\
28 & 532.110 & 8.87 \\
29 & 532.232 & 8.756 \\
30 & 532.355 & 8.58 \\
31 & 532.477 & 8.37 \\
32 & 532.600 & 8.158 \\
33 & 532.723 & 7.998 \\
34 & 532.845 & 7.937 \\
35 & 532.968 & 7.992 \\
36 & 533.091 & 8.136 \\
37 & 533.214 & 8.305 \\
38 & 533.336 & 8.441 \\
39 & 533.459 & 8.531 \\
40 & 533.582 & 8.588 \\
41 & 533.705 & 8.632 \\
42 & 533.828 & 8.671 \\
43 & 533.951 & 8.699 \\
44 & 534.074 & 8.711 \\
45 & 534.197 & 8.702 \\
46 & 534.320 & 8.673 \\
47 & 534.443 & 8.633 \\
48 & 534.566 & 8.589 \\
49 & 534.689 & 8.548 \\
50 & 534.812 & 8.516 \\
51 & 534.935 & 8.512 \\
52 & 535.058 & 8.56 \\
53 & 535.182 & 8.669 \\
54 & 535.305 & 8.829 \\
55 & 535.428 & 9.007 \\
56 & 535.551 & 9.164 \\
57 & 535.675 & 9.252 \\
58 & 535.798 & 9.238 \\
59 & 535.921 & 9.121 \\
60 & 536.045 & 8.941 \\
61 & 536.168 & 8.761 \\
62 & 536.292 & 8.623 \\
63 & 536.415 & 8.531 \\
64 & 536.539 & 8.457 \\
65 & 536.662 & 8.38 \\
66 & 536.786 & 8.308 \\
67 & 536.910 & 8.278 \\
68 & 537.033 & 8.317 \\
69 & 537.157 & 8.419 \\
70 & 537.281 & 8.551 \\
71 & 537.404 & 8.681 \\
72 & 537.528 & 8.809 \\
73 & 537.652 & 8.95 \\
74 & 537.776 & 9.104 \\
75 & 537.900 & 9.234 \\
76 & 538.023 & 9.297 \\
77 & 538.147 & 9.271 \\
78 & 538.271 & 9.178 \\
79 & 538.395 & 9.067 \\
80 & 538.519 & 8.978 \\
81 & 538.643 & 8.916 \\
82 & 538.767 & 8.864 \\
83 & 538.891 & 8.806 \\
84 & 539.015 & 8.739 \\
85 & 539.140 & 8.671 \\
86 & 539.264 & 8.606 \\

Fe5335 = 0.157 nm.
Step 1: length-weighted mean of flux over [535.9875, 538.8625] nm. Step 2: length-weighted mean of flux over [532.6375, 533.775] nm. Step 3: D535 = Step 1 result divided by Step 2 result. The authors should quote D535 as 1.1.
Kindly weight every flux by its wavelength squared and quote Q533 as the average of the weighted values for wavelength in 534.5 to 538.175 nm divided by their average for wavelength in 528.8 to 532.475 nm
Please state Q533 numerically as 1.02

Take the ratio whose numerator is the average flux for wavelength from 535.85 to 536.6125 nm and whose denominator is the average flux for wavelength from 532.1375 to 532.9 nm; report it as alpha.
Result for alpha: 1.0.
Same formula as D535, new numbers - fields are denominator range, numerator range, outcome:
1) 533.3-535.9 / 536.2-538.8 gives 1.00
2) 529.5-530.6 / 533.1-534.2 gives 1.00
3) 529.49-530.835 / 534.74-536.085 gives 1.03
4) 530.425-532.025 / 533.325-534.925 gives 0.97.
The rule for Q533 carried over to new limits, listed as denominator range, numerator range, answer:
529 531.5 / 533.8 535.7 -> 1.02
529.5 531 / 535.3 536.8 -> 1.05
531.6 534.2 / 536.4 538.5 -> 1.05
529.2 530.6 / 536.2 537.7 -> 1.02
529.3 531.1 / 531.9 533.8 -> 0.98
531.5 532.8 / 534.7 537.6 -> 1.02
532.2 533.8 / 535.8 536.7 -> 1.06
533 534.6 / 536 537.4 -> 1.01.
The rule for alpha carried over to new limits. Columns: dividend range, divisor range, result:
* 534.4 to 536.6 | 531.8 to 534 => 1.04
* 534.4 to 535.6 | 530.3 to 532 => 0.98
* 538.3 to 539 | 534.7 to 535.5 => 1.03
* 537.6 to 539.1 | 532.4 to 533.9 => 1.09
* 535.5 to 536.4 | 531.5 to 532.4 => 1.02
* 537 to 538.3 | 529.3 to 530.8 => 1.03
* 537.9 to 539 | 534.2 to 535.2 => 1.05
